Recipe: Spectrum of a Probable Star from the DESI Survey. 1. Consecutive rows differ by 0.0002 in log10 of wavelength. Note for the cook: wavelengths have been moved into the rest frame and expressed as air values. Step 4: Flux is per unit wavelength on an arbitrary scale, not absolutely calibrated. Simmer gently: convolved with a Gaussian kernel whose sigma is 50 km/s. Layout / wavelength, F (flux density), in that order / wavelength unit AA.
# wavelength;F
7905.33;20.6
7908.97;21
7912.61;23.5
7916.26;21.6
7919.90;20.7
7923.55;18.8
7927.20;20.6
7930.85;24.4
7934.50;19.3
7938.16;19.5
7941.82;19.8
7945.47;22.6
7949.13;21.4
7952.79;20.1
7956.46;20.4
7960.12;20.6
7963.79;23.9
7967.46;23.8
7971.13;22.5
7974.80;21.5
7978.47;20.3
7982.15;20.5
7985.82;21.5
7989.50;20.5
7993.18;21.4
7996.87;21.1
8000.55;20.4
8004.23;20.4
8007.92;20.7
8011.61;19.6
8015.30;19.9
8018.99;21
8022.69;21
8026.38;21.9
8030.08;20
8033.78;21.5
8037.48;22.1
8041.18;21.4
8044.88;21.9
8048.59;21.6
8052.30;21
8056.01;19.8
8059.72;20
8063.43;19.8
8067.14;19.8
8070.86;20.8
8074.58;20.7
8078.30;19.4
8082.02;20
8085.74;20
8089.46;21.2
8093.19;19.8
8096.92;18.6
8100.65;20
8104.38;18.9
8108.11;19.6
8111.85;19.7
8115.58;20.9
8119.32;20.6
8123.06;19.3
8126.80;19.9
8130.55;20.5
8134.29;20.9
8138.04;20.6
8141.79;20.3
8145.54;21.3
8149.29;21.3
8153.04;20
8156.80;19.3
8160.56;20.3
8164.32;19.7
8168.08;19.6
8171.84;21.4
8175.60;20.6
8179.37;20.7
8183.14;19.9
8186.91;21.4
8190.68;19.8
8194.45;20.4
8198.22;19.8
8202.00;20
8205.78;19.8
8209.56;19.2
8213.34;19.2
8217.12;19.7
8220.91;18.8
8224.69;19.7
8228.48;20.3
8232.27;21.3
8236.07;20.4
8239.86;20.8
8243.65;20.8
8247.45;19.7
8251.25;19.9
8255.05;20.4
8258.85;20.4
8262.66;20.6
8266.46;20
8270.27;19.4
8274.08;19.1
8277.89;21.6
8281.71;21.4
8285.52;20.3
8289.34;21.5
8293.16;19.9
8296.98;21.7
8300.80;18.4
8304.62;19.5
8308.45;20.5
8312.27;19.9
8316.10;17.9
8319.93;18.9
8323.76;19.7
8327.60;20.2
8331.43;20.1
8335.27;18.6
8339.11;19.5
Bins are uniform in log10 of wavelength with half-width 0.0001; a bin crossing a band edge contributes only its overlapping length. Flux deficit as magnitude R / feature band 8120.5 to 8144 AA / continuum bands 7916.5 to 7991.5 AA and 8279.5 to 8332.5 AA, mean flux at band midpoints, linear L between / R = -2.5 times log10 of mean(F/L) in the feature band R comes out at 0.02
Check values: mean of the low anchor 21.1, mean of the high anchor 20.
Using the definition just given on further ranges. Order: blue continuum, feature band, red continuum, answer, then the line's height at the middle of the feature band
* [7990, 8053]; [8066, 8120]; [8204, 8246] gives 0.03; 20.6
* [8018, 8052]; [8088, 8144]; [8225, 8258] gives 0.05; 21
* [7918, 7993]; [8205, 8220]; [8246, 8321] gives 0.05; 20.3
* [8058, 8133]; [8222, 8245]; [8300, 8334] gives -0.04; 19.7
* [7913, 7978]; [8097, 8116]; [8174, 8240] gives 0.05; 20.5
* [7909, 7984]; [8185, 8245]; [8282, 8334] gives 0.01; 20.3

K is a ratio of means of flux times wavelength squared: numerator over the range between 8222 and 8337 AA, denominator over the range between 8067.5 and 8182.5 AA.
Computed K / 1.03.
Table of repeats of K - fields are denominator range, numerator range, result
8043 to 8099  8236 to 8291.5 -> 1.06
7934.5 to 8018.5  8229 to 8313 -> 1.04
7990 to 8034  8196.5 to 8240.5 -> 1.01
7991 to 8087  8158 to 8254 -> 1.01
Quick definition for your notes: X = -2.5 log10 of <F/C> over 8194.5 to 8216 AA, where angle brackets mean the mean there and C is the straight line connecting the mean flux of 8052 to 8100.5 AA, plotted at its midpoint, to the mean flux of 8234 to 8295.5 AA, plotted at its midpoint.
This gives 0.03 mag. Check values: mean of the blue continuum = 20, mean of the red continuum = 20.4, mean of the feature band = 19.7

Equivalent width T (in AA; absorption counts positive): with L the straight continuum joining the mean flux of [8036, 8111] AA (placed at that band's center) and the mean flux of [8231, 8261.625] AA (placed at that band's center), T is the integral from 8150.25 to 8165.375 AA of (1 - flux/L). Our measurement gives 0.33 AA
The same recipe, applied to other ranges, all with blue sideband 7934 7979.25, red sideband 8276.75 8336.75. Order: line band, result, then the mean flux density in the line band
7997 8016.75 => 0.77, 20.3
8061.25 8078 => 0.55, 20.2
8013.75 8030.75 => 0.17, 20.8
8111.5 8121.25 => 0.09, 20.5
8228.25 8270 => -0.36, 20.4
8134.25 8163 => 0.17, 20.5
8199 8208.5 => 0.26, 19.8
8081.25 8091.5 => 0.18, 20.4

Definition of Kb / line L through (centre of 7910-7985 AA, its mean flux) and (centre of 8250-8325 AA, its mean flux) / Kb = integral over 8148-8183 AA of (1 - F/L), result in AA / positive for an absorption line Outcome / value 0.4 AA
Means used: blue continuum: 21.3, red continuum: 20.1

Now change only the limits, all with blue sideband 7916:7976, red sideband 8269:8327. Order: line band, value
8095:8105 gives 0.7 AA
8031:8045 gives -0.4 AA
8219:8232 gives 0.3 AA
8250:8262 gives -0.1 AA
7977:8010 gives 0.5 AA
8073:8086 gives 0.5 AA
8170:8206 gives 0.0 AA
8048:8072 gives 0.6 AA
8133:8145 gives -0.1 AA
